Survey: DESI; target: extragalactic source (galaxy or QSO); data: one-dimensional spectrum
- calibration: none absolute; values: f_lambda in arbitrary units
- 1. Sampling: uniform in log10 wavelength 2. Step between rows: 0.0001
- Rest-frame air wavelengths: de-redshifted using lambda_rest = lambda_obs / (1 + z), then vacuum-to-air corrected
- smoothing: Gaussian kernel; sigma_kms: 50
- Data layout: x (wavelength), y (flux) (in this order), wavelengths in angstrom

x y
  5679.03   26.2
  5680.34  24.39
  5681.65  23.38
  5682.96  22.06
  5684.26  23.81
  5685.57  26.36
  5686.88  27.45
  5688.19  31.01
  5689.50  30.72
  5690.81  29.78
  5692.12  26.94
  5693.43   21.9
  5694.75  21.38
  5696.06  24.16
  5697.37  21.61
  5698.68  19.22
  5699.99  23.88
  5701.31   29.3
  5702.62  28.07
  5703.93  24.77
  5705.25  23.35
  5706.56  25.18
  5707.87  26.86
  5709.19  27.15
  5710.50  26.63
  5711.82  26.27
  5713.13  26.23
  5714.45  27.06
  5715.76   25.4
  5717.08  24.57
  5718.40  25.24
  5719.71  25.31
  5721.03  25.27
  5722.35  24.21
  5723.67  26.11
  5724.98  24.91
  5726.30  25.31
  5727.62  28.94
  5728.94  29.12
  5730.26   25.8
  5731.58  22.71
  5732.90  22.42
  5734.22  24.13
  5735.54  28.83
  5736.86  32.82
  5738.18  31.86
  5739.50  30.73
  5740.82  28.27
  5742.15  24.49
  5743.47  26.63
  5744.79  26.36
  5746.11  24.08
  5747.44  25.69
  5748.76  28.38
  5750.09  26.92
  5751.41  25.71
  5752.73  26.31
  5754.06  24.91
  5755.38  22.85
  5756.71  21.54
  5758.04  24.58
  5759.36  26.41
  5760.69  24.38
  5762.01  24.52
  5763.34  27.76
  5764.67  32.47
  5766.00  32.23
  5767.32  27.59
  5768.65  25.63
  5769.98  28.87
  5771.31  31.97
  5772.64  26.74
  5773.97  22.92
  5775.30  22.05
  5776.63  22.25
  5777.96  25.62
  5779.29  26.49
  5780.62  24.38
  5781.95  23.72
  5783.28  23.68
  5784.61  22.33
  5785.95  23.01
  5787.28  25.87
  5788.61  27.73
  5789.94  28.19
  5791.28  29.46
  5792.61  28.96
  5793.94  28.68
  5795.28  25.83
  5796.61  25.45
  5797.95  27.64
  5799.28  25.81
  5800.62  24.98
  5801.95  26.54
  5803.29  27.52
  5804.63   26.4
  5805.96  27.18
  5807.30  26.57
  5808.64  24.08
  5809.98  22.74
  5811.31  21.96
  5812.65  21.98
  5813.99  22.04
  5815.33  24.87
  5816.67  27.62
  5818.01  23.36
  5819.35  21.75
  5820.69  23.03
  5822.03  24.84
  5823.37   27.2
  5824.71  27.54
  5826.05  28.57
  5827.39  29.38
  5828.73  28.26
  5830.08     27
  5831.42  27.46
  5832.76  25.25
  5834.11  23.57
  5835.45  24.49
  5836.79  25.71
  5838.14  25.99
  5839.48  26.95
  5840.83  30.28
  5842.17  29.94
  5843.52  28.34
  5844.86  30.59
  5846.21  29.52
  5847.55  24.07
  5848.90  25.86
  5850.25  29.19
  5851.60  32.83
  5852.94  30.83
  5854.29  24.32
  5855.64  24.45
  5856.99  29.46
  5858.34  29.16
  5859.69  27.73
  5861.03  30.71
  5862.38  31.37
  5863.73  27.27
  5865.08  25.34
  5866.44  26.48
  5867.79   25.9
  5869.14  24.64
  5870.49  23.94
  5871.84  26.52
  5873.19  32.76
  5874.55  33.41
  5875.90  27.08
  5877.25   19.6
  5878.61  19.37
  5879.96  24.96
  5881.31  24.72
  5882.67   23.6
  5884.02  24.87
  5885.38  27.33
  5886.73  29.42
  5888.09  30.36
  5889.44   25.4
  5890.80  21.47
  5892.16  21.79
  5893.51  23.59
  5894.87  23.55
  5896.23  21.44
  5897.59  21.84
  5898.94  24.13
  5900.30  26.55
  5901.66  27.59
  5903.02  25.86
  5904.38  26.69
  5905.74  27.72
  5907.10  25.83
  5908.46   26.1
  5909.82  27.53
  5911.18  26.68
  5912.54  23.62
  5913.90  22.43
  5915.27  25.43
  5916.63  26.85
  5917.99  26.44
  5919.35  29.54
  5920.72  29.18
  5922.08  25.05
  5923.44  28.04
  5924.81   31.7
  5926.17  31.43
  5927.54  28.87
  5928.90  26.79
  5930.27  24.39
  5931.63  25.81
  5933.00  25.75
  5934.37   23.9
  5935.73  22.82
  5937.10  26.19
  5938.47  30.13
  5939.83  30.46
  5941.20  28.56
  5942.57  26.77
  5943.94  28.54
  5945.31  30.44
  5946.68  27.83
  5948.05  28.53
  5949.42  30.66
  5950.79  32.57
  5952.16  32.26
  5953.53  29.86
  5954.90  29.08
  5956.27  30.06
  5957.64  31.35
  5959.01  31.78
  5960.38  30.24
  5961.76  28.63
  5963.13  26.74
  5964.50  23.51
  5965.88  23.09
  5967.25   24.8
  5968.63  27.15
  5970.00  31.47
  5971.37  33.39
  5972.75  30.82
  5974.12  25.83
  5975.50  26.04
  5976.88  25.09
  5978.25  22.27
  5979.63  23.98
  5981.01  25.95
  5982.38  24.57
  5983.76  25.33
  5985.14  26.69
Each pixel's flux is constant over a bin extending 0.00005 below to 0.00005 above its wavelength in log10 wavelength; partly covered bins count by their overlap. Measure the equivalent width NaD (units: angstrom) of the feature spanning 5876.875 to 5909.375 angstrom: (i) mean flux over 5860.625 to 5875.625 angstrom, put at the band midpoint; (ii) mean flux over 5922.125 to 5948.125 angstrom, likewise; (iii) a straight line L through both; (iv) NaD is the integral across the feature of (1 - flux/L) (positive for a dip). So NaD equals 3.5 angstrom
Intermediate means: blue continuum 27.9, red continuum 27.6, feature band 24.8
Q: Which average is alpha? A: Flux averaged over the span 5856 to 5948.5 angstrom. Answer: 26.5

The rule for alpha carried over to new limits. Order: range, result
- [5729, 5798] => 26.3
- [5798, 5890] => 26.5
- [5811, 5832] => 25.5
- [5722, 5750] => 26.8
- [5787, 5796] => 27.9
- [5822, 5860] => 27.6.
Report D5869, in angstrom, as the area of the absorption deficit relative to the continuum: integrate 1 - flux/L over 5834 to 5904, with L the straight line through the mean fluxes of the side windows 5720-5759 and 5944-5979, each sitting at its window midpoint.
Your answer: 2.70 angstrom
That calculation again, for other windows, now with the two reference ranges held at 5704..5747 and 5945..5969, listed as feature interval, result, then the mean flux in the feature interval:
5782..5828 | 2.6 angstrom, 25.6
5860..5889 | 1.3 angstrom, 26.7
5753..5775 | 0.2 angstrom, 26.5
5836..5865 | -0.6 angstrom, 28.2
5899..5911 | 0.7 angstrom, 26.6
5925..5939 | 0.9 angstrom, 26.7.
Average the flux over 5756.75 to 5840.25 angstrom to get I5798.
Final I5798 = 25.9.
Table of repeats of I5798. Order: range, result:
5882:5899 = 24.5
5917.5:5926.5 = 28.7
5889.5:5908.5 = 24.6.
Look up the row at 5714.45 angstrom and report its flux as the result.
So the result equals 27.06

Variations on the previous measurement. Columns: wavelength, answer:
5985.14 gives 26.69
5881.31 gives 24.72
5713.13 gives 26.23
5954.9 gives 29.08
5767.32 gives 27.59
